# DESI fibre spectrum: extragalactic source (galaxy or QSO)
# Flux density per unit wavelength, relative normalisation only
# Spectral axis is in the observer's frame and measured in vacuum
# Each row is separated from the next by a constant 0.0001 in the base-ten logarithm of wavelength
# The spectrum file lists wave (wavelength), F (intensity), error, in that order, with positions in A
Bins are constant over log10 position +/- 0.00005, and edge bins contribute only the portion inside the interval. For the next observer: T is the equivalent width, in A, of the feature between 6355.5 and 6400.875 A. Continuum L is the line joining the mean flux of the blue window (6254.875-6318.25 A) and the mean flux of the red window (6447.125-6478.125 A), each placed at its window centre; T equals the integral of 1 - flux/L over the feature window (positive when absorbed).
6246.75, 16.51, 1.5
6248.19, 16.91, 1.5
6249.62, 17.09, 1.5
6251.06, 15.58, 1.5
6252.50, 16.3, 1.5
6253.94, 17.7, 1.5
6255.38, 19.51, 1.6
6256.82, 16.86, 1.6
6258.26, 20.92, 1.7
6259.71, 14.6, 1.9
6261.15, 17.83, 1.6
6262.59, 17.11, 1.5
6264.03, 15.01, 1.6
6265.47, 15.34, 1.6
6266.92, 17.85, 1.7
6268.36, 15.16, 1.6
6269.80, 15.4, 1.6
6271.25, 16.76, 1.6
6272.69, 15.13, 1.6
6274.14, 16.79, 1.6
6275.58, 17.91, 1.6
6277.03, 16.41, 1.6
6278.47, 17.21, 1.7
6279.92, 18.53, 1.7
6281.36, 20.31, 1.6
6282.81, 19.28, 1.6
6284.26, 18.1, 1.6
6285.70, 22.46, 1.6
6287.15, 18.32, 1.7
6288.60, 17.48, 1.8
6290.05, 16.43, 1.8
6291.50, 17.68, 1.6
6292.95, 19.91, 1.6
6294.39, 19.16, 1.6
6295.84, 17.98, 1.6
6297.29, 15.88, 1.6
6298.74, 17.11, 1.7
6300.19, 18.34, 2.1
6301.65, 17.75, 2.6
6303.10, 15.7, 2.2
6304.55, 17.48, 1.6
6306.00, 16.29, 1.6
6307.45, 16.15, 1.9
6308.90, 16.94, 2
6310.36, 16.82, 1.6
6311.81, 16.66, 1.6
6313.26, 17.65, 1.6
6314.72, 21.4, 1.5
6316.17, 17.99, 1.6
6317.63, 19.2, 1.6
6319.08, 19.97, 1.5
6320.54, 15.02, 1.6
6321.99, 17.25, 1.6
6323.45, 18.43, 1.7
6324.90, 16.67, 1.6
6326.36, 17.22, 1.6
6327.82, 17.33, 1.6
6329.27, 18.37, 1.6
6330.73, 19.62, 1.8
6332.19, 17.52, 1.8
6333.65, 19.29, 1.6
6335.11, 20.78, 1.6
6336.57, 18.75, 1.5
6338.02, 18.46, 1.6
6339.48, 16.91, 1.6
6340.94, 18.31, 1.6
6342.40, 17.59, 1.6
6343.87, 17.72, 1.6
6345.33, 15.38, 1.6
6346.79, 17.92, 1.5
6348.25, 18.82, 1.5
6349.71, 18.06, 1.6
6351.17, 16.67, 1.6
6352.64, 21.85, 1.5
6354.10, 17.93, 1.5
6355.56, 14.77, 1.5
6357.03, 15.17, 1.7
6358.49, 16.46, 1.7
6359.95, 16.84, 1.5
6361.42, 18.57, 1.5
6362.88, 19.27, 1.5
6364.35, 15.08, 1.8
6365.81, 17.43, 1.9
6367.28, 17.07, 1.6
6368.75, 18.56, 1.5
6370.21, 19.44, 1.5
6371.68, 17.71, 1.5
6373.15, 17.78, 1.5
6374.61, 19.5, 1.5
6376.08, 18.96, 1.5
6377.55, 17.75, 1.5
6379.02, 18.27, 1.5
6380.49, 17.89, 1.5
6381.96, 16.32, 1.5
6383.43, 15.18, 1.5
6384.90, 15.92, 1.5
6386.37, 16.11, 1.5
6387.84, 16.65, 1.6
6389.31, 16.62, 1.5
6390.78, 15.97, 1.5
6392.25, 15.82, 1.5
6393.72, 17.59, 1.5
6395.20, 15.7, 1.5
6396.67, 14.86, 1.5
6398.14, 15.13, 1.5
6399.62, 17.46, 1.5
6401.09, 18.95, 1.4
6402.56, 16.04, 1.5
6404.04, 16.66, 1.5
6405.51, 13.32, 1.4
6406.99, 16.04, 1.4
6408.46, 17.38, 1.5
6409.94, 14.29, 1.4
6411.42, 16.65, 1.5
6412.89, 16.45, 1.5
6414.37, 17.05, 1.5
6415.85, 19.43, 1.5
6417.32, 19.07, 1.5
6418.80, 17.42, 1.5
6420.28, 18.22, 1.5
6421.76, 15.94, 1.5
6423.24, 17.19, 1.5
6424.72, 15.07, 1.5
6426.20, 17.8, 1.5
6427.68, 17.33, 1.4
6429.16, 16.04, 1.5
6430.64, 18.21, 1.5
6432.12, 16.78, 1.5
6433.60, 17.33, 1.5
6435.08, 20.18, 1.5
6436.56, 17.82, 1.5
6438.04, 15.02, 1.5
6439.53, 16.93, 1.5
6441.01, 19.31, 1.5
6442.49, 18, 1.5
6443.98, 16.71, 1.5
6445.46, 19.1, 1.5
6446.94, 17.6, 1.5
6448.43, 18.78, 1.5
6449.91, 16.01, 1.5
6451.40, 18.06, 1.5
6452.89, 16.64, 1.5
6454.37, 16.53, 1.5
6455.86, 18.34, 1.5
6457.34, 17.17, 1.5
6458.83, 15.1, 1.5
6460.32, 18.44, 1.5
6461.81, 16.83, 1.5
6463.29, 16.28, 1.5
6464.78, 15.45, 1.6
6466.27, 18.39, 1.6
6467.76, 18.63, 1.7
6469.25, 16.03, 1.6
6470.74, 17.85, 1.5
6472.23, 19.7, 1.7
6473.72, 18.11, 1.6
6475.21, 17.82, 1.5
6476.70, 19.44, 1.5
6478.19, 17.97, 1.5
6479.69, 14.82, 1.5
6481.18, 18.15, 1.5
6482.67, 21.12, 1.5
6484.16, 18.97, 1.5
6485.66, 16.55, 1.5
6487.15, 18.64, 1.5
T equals 1.3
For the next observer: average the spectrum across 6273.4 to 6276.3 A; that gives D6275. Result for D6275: 17.3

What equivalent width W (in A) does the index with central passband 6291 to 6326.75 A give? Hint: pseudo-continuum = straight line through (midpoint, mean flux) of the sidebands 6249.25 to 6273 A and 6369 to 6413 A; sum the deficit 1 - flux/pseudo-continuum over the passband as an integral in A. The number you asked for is -1.9 A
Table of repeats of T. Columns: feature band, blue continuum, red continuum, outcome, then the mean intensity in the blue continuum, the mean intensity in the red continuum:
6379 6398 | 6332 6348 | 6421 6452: 1.6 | 18.1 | 17.4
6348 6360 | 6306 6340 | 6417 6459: 0.3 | 18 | 17.4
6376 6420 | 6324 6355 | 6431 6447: 3.0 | 18.1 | 17.7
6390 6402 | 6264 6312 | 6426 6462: 0.7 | 17.4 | 17.4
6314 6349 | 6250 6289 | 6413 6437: -1.4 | 17.4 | 17.5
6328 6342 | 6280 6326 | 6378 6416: -0.9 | 17.9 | 16.4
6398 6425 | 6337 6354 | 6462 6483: 1.6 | 18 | 17.8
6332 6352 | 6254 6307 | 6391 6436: -1.0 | 17.5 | 16.8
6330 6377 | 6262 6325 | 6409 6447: -1.4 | 17.5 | 17.3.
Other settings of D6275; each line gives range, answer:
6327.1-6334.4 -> 18.4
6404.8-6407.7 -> 14.7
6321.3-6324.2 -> 17.8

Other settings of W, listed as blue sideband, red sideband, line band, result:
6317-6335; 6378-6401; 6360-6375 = -0.8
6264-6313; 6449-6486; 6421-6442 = 0.4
